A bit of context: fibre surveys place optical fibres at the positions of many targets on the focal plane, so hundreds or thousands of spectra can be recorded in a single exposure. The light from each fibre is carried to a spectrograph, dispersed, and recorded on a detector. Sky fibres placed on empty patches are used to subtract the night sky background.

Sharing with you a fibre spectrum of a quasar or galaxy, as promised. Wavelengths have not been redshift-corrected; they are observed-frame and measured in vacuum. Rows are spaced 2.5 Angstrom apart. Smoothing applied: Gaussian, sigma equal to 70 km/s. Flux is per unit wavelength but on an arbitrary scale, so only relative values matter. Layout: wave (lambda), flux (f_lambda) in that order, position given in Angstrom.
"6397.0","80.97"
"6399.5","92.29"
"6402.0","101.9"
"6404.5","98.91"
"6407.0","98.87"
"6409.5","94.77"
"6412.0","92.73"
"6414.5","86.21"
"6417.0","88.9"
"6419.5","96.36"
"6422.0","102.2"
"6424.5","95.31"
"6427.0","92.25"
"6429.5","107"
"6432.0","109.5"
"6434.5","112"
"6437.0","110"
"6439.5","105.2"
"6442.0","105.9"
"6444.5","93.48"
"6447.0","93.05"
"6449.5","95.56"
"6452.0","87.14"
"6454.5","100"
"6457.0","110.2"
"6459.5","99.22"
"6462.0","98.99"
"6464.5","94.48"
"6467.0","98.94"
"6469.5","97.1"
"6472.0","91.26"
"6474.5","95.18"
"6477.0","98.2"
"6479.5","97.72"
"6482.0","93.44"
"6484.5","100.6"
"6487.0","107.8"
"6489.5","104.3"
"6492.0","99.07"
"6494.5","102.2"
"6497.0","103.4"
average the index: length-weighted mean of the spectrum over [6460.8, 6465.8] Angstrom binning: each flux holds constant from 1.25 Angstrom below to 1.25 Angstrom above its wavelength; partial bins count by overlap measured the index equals 96.7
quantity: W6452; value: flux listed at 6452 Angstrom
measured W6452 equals 87.14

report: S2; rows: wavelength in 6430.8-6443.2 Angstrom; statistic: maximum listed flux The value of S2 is 112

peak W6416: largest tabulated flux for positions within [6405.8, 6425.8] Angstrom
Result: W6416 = 102.2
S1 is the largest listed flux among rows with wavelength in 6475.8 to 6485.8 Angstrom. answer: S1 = 100.6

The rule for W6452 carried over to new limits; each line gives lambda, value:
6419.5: 96.36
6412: 92.73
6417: 88.9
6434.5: 112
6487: 107.8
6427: 92.25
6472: 91.26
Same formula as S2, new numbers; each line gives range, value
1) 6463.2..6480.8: 98.94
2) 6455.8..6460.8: 110.2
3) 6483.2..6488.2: 107.8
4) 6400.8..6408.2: 101.9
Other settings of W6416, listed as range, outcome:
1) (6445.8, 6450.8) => 95.56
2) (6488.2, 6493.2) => 104.3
